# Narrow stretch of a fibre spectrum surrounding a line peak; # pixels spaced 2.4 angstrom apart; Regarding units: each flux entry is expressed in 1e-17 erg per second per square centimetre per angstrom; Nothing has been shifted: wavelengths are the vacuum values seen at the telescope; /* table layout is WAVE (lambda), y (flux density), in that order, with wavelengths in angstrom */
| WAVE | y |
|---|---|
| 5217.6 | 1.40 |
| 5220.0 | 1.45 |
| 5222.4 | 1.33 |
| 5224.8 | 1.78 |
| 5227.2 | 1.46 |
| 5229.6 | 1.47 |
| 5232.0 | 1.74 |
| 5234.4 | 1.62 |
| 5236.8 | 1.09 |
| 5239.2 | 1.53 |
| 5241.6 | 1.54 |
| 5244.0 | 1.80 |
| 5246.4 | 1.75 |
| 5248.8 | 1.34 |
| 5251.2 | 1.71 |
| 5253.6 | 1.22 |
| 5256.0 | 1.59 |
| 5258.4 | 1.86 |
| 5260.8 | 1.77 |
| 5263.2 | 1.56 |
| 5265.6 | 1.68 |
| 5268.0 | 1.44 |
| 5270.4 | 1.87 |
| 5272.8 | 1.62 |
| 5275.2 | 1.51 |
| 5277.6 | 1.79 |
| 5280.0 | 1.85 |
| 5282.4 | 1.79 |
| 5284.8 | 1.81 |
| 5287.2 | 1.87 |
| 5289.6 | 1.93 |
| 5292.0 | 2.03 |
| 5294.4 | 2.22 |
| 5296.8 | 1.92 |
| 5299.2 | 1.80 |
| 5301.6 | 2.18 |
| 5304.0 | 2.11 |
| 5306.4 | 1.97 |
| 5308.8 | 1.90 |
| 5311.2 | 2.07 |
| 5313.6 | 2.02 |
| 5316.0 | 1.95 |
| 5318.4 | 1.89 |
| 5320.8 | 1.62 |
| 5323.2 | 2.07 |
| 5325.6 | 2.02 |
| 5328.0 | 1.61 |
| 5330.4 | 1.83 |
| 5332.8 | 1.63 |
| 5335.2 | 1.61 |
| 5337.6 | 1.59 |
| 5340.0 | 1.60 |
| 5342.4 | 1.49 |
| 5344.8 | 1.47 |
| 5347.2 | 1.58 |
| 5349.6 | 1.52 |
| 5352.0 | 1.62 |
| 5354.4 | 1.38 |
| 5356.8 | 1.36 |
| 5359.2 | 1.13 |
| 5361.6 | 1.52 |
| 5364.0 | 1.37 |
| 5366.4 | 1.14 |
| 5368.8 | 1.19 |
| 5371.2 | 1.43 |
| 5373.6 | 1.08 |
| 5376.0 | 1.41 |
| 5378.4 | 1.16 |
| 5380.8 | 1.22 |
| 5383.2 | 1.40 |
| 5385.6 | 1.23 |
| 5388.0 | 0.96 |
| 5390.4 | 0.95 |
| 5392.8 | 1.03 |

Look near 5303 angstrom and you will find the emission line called C III]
